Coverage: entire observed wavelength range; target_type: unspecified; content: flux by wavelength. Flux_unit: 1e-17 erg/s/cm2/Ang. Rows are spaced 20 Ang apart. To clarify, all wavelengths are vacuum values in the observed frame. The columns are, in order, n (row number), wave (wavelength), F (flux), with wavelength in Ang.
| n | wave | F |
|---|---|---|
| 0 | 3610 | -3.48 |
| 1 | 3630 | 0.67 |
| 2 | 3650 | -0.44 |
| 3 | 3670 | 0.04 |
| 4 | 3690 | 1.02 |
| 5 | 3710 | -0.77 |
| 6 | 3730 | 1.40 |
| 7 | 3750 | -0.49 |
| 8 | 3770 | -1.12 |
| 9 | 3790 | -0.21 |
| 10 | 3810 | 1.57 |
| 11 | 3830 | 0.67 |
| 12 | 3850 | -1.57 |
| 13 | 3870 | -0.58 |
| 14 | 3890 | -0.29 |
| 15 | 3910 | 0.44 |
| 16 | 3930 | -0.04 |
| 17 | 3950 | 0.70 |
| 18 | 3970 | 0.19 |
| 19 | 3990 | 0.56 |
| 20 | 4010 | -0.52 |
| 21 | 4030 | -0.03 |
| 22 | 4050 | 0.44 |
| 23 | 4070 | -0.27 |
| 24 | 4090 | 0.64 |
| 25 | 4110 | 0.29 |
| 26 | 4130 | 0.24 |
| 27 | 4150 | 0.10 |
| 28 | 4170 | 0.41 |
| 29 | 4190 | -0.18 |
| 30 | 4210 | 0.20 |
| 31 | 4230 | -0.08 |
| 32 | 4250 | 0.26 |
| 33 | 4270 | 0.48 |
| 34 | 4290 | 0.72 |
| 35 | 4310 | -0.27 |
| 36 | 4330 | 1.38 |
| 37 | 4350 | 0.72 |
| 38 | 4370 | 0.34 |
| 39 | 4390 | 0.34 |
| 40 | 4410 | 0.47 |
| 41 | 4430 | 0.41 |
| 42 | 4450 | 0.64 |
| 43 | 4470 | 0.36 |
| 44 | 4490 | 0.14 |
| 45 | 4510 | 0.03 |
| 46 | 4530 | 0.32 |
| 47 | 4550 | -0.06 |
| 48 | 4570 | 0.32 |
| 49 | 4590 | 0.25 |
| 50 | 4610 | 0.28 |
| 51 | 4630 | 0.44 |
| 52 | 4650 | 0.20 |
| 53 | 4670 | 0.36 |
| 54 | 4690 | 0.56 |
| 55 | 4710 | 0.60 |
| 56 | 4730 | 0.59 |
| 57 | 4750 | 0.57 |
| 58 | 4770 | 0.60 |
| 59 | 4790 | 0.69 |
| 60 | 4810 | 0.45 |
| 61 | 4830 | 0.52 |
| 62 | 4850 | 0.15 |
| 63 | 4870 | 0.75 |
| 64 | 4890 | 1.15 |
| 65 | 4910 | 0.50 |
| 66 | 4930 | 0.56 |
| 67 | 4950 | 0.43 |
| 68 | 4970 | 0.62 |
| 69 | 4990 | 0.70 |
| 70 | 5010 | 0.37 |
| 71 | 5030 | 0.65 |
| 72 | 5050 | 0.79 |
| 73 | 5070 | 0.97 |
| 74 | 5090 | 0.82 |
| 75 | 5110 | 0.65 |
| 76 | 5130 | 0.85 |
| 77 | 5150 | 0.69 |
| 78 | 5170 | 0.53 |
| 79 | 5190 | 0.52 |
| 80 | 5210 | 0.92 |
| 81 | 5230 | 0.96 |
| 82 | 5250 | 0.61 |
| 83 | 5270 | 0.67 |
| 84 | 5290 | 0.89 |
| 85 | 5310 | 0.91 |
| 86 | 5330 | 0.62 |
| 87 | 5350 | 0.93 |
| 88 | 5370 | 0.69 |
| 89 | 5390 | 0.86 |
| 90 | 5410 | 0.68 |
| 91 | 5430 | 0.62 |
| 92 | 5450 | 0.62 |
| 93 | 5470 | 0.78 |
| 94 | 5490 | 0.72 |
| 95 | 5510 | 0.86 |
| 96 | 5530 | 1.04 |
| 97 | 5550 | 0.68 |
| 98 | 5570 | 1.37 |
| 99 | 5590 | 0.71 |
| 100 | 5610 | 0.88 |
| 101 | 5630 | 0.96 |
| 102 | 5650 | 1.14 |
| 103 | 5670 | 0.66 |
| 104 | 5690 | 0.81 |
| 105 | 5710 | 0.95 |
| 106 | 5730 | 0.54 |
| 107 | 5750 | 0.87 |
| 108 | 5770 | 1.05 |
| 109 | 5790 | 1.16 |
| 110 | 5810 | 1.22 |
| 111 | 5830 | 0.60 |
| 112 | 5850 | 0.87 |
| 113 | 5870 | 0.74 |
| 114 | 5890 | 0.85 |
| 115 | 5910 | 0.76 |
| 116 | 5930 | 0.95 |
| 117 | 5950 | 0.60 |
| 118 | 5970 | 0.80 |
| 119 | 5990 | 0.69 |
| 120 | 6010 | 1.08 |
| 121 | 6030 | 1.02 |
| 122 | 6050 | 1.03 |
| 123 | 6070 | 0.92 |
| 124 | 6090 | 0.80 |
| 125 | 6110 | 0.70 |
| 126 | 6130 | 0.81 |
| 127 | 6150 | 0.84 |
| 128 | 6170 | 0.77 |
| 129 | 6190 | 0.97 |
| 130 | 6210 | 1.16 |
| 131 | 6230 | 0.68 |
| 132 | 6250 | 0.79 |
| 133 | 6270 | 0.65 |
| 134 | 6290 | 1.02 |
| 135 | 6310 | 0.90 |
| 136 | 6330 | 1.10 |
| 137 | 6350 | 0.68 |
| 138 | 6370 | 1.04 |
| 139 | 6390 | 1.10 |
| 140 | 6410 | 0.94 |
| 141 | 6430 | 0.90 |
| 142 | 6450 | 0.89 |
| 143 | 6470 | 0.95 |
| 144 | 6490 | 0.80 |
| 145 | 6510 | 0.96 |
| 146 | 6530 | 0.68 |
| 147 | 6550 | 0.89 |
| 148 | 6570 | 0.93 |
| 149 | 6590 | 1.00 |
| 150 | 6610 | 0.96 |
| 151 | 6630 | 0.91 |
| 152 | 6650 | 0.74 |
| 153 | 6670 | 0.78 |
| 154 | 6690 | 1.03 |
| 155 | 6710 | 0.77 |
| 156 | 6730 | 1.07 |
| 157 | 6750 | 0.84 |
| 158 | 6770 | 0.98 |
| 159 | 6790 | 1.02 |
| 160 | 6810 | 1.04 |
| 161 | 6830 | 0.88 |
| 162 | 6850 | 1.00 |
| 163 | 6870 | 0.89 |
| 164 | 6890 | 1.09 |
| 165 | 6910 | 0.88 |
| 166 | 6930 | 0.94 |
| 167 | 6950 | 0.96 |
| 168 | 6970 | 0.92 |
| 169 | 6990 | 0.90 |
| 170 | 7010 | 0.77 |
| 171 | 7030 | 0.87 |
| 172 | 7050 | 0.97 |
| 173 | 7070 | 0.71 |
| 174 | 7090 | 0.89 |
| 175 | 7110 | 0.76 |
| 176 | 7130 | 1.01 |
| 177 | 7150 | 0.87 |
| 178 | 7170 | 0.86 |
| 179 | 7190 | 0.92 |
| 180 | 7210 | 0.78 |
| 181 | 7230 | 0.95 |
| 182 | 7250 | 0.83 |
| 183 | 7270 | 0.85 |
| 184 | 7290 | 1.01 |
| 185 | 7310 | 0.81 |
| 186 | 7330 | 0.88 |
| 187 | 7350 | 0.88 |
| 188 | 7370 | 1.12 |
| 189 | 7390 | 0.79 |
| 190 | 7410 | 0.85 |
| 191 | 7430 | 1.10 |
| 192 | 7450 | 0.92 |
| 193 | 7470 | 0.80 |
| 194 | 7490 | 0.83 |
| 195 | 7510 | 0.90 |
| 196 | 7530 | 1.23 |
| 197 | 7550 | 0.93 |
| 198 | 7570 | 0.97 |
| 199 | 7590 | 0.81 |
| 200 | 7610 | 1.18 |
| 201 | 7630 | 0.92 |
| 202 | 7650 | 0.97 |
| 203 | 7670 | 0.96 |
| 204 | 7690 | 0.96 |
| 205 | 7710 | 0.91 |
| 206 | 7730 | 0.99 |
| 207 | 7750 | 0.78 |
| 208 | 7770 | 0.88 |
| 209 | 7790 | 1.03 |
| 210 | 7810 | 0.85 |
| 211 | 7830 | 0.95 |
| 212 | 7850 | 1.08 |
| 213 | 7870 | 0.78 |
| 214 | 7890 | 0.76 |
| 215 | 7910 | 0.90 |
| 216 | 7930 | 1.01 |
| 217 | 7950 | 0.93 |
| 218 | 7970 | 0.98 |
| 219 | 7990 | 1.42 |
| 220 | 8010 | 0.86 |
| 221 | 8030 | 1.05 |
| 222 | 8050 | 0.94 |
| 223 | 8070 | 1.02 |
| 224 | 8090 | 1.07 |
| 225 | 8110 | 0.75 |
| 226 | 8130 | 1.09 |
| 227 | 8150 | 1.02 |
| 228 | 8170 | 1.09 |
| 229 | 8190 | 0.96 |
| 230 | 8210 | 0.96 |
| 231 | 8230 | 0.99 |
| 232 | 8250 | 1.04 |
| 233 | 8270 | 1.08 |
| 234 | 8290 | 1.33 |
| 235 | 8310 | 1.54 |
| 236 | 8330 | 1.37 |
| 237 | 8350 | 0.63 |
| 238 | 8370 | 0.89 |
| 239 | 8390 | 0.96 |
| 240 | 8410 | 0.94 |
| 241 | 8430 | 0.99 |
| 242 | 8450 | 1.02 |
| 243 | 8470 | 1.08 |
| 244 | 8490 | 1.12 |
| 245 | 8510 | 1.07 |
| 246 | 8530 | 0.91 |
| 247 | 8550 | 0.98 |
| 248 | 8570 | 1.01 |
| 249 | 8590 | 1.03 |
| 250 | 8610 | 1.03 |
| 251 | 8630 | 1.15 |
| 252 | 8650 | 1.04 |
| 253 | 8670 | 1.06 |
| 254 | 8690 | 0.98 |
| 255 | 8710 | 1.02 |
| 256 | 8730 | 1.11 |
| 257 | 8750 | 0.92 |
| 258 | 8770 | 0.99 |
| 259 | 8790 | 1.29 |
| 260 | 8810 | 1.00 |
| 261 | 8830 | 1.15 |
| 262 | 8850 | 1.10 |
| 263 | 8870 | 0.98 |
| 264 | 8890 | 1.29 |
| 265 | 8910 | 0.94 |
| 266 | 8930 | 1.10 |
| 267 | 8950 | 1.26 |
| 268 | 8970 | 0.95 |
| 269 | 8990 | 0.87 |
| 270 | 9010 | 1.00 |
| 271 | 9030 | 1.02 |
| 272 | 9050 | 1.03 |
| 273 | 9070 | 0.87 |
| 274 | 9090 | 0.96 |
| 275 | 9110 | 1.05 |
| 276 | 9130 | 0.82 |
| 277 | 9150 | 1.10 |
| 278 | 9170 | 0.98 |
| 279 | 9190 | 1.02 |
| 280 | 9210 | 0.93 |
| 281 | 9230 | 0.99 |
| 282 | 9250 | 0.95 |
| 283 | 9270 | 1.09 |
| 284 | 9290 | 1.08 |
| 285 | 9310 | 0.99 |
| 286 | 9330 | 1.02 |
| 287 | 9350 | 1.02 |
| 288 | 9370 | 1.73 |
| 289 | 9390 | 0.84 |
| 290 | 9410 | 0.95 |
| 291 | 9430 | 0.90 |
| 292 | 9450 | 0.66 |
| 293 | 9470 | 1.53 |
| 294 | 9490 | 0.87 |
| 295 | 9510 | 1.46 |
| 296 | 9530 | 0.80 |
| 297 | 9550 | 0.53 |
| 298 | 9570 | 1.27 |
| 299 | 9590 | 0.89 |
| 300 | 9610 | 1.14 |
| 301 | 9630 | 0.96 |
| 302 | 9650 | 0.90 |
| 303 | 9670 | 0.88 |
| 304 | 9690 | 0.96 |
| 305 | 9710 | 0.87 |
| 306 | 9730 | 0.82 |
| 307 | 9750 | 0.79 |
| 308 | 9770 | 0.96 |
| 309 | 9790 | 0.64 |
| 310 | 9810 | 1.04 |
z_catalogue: 0.26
